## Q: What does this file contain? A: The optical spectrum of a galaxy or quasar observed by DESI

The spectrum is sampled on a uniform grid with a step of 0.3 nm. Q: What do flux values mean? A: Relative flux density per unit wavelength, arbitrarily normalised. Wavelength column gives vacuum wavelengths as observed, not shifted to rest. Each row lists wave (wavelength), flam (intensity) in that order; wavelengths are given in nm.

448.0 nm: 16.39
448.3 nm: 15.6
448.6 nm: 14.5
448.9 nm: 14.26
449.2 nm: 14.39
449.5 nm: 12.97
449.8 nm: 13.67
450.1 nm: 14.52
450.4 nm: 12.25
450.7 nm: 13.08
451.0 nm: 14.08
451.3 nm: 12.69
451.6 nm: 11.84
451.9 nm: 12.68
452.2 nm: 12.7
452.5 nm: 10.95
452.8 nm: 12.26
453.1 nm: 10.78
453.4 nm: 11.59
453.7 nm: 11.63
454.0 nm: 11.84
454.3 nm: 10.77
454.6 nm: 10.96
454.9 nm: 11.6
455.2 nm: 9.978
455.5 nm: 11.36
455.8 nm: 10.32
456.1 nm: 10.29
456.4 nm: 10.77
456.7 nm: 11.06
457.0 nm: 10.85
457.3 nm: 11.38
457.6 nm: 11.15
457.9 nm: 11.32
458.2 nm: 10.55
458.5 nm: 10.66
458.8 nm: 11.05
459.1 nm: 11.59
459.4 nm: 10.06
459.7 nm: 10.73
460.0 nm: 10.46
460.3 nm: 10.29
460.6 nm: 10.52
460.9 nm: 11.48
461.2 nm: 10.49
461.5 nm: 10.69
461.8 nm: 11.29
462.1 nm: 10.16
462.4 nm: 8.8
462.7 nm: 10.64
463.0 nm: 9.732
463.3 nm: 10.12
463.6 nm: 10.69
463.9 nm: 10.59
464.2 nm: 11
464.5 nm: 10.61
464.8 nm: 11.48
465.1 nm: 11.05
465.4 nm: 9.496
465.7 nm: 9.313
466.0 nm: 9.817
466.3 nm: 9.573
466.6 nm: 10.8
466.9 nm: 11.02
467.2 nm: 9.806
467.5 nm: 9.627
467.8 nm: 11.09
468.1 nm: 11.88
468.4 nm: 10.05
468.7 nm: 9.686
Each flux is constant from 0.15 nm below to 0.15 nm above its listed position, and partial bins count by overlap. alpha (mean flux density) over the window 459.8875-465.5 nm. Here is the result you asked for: 10.5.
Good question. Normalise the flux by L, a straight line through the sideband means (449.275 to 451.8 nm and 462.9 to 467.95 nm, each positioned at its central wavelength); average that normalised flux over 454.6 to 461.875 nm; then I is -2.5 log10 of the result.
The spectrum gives 0.08 mag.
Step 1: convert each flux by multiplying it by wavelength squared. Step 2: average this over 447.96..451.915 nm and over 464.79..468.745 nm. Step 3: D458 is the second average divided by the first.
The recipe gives 0.8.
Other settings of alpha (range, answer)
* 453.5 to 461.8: 10.9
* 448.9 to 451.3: 13.6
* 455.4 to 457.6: 10.9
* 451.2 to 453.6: 11.9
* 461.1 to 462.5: 10.3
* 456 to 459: 10.9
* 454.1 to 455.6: 10.9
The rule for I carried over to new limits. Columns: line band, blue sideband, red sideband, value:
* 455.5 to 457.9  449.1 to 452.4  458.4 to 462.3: 0.070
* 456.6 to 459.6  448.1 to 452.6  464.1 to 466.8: 0.083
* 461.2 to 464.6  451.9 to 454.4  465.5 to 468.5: 0.030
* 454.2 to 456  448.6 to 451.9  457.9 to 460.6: 0.107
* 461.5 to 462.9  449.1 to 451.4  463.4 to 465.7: 0.083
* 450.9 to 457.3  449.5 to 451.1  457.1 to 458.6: 0.071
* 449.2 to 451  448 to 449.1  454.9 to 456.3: 0.045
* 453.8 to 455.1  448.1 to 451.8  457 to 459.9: 0.090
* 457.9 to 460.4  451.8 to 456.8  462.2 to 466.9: 0.007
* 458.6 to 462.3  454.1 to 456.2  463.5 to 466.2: -0.012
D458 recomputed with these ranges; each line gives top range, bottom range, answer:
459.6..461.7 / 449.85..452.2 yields 0.86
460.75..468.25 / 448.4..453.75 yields 0.86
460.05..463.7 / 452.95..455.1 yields 0.95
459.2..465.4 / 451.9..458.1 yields 0.97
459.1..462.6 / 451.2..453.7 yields 0.92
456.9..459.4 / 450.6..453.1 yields 0.91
